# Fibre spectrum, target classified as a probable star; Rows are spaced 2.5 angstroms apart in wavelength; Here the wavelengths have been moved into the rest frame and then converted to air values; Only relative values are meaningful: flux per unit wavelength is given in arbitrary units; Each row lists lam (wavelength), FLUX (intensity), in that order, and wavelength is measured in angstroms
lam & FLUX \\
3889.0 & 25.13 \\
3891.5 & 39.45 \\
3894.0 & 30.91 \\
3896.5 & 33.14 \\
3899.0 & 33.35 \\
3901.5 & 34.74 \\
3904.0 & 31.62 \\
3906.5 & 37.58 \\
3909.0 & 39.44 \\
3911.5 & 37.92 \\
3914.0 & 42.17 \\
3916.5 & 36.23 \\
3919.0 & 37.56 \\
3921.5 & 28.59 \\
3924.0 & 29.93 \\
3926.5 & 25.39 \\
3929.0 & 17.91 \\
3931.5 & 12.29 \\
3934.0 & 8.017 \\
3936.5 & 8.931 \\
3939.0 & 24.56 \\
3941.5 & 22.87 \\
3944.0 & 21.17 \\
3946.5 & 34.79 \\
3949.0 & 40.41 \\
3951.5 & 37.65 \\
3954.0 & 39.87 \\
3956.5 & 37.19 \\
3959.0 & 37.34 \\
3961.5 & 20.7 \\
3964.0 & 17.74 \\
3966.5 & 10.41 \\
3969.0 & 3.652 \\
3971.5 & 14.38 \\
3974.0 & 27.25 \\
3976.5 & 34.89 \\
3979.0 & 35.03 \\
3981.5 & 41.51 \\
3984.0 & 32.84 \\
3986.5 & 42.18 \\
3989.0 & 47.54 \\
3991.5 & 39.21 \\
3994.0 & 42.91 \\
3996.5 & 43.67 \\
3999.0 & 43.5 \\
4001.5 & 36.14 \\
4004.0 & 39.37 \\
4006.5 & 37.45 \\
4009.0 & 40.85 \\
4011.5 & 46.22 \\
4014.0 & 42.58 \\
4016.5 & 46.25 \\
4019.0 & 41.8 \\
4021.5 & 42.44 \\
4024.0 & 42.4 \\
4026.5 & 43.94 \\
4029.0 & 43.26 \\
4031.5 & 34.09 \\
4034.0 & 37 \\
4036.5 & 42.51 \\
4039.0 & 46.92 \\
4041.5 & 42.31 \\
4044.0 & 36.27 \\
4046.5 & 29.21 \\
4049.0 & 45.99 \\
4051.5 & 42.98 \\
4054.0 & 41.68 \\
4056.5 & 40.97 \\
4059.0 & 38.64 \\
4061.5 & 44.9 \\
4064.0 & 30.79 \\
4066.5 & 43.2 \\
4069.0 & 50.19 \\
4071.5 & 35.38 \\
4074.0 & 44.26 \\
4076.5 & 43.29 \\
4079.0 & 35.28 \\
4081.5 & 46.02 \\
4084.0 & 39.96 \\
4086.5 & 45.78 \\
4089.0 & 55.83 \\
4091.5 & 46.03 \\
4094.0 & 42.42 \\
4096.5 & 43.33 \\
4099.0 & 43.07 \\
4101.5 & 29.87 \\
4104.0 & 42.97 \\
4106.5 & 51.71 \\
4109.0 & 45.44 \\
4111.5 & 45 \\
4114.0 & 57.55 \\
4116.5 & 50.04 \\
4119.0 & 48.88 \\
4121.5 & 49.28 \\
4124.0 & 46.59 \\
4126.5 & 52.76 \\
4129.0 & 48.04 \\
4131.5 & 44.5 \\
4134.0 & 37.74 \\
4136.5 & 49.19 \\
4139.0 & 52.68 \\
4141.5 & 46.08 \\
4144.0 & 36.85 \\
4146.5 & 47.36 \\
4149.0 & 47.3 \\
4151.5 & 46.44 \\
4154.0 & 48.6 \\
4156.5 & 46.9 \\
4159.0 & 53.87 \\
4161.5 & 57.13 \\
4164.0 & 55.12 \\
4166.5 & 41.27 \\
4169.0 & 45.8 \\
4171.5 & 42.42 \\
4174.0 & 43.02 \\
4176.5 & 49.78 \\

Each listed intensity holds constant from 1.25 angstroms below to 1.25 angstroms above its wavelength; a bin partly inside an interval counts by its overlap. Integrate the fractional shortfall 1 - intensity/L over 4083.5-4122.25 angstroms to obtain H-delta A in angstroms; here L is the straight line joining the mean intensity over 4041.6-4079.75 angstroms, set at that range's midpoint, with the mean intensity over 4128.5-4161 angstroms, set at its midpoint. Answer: -2.3 angstroms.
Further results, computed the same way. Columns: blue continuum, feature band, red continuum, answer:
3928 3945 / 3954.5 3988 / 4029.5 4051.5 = -4.8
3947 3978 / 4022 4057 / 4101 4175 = -4.8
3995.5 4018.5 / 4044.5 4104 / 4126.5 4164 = 4.0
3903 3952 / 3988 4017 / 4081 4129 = -4.7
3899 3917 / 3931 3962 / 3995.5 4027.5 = 9.4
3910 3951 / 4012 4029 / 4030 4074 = -3.0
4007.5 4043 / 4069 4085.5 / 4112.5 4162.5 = 1.3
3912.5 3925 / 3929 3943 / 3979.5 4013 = 8.0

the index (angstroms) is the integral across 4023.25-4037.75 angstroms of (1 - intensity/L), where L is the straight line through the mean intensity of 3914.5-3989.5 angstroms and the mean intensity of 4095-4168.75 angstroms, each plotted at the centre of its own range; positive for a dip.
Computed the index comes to -1.8 angstroms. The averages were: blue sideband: 27.6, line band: 40.5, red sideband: 47.1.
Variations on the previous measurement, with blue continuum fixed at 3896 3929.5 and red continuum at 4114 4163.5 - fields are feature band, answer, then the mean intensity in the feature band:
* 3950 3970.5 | 6.11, 25.6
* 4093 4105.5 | 1.41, 40.5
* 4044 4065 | 1.71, 39.3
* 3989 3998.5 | -0.96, 42.8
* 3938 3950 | 2.38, 28.6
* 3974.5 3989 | 0.17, 37.7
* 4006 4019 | -0.91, 42.9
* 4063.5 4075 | 0.64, 41.3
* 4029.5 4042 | 0.29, 40.6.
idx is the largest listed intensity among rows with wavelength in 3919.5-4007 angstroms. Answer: 47.54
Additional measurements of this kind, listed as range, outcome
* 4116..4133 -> 52.76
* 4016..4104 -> 55.83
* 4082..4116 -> 57.55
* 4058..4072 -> 50.19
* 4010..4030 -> 46.25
